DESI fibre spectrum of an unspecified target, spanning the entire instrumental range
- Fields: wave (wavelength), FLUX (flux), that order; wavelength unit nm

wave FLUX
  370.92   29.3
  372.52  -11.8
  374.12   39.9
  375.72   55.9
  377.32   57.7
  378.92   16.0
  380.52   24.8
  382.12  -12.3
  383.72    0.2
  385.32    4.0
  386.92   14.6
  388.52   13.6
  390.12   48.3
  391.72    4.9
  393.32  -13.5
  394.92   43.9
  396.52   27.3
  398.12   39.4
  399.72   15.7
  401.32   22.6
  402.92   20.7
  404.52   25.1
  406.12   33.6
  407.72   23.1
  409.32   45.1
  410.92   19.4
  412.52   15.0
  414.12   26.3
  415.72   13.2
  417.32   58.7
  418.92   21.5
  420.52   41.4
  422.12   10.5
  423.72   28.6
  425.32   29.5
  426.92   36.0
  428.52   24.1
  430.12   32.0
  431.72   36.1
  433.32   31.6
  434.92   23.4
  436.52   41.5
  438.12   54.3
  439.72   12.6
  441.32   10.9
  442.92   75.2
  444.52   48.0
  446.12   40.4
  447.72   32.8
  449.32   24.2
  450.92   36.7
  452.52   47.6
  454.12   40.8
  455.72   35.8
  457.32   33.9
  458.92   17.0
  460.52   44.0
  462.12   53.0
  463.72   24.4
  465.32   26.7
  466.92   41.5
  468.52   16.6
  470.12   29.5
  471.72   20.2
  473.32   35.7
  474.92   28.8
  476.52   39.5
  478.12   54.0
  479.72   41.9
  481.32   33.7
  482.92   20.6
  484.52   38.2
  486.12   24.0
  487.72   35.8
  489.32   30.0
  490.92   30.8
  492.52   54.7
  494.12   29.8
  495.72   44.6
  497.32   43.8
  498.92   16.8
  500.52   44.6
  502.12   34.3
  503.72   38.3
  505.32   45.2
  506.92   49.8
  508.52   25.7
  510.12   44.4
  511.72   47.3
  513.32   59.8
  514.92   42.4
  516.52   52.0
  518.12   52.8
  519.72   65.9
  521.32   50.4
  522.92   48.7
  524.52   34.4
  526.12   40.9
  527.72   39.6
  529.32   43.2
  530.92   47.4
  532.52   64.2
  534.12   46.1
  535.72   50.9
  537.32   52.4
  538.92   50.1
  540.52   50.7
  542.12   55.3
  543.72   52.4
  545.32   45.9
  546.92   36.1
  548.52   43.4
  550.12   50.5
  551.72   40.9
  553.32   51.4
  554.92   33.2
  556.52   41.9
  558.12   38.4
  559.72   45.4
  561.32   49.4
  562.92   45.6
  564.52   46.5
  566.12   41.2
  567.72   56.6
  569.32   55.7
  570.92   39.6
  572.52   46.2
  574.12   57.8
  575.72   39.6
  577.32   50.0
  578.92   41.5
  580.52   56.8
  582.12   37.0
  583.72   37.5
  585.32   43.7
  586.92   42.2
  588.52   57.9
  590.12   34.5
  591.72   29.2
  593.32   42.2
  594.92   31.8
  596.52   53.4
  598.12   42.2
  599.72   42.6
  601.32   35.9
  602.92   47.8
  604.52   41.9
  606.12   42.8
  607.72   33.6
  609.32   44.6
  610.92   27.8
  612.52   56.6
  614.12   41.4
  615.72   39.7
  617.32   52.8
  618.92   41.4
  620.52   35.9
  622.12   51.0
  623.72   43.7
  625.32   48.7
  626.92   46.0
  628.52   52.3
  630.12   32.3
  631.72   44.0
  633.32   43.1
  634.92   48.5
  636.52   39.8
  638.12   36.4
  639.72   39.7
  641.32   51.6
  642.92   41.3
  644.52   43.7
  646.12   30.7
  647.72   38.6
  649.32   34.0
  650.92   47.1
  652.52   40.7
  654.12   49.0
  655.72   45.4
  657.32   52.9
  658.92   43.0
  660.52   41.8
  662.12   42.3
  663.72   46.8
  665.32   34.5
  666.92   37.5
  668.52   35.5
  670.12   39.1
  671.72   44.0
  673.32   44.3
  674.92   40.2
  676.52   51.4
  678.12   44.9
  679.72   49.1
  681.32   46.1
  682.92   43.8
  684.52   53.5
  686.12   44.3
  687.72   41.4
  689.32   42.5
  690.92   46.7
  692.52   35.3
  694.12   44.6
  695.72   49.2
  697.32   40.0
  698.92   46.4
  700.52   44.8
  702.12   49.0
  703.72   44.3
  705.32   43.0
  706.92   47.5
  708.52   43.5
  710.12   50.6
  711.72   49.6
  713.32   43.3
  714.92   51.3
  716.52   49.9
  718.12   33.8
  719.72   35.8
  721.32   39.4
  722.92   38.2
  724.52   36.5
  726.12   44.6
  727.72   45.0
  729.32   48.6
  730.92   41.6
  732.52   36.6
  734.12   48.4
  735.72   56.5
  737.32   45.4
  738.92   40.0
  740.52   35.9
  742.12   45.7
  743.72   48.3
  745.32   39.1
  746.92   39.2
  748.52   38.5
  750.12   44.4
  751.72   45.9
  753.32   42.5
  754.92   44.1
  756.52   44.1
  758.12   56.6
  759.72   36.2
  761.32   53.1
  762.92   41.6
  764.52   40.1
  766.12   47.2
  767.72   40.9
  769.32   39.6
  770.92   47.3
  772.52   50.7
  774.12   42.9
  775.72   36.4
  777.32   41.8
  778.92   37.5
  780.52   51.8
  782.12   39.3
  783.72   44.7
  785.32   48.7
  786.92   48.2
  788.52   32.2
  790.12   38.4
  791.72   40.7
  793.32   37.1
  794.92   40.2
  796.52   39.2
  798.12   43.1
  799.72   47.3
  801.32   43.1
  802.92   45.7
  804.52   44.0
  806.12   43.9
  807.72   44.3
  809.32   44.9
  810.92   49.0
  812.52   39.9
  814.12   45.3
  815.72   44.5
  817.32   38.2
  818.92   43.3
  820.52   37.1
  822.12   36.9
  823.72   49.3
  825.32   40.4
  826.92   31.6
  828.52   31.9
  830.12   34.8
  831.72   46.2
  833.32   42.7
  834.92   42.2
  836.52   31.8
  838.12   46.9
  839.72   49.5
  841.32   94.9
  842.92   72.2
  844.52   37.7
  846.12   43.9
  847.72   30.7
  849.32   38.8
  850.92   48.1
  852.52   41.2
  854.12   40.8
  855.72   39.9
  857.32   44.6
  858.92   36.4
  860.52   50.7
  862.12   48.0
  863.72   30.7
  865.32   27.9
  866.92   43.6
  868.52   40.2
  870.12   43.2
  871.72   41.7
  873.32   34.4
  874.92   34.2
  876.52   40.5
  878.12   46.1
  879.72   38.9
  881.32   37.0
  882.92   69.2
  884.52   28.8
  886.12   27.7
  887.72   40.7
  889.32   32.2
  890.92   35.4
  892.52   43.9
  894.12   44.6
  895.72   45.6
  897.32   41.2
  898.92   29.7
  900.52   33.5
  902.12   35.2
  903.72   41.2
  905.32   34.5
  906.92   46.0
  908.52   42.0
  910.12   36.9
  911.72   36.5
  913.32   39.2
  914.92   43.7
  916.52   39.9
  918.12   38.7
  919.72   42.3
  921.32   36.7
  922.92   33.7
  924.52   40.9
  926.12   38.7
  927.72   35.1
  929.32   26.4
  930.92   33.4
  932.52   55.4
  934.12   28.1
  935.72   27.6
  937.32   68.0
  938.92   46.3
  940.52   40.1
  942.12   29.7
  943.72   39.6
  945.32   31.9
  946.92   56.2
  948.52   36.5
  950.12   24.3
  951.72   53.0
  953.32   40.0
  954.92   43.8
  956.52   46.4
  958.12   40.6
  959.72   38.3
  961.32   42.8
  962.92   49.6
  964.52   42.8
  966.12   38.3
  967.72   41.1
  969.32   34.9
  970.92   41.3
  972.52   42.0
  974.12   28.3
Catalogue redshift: 0.28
